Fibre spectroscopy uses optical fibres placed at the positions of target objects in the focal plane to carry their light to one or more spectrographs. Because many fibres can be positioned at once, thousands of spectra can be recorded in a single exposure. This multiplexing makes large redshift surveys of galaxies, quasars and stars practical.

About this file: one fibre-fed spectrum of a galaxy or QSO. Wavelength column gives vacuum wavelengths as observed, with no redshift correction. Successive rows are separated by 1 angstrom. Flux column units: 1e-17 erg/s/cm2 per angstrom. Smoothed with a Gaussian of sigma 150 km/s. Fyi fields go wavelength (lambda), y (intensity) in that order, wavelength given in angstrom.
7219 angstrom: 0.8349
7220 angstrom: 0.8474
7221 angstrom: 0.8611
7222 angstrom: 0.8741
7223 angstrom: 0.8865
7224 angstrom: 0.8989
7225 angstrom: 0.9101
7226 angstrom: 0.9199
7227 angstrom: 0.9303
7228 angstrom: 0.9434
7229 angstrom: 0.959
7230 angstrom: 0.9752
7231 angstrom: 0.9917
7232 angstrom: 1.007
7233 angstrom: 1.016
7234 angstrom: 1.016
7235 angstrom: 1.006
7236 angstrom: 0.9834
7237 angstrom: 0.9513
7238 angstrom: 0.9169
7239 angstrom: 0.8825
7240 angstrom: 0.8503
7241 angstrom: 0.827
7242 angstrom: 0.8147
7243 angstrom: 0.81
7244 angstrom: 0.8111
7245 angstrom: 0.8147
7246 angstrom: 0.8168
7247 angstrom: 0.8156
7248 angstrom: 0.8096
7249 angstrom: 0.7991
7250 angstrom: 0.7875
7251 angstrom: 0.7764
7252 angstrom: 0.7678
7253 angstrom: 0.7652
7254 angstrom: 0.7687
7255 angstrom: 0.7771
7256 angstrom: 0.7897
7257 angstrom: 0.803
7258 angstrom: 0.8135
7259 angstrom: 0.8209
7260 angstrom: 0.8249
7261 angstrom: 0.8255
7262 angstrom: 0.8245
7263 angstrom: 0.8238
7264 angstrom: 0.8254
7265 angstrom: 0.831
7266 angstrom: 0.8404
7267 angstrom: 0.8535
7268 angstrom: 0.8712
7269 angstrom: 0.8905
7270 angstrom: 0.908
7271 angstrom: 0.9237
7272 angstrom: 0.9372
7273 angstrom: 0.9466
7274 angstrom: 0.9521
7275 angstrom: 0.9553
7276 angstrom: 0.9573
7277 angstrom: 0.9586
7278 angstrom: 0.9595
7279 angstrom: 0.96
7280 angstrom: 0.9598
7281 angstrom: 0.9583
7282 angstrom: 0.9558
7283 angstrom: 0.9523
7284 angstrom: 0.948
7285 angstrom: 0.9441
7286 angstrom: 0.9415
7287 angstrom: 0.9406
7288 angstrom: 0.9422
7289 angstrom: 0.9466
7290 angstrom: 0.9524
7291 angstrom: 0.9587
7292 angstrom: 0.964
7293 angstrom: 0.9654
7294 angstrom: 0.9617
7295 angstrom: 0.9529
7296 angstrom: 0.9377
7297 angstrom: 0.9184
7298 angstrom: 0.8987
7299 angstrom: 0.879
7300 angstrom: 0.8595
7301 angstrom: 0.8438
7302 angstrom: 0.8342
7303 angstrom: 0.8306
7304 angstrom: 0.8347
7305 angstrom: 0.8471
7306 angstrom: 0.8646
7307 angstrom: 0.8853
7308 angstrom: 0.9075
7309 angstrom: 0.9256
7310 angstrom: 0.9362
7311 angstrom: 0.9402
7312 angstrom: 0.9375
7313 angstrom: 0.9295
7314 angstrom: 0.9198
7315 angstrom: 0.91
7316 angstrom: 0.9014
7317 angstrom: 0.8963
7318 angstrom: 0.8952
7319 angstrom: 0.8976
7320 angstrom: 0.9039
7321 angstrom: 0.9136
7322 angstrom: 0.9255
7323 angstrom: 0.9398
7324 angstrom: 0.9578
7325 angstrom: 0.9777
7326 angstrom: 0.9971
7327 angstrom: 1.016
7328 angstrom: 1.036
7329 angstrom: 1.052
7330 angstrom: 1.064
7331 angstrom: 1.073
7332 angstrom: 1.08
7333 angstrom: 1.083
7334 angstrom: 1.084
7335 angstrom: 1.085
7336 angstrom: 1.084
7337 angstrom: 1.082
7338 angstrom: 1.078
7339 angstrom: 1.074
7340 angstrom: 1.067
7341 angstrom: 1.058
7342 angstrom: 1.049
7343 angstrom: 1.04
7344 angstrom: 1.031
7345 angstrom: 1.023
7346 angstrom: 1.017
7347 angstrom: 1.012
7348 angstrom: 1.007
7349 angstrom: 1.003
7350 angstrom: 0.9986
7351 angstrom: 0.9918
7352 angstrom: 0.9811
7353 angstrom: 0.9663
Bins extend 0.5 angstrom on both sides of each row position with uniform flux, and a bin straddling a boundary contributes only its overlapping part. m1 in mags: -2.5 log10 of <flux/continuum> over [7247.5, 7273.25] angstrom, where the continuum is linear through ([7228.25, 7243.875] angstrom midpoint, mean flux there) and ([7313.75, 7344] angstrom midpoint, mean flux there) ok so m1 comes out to 0.15 mag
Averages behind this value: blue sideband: 0.931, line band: 0.83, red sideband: 1.01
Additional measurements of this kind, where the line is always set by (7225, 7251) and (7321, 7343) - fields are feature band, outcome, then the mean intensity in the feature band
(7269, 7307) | 0.05 mag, 0.925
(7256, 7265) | 0.14 mag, 0.819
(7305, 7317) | 0.11 mag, 0.911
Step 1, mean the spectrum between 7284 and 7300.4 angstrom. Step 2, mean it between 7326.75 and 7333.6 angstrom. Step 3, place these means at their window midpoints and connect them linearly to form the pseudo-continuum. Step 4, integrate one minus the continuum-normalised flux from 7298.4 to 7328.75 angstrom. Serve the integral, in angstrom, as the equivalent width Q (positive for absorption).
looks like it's 2.8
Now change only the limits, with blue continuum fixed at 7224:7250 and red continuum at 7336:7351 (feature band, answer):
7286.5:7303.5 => 1.02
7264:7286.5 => 0.60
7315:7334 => 0.66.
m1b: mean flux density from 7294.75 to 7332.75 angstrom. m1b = 0.93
